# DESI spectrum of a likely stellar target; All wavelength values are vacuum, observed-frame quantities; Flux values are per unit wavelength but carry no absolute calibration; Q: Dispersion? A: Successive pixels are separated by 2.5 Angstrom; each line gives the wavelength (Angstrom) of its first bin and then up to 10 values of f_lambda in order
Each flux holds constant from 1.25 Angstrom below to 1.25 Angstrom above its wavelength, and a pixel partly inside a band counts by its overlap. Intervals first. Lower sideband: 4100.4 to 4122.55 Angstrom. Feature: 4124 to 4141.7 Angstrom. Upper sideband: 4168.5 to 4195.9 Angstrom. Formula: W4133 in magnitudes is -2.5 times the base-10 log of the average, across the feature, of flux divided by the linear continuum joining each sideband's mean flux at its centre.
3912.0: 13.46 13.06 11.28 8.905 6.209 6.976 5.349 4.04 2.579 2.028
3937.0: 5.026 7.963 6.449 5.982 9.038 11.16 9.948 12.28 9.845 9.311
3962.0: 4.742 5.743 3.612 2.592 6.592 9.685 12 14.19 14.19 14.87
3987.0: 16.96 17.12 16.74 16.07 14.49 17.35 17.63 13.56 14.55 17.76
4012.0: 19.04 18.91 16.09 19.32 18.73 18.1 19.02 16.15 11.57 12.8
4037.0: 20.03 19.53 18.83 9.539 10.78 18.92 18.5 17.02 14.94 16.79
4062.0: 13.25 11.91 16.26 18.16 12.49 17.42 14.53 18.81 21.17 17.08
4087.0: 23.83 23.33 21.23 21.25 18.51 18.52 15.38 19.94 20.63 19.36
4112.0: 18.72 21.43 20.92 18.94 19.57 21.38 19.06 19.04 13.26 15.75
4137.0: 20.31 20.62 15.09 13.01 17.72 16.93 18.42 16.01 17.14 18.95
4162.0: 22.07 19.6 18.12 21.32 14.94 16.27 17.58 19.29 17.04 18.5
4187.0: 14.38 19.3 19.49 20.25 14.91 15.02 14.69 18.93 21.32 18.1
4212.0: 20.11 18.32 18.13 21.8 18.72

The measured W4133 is 0.05 mag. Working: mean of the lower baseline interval 19.4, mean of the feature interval 18.2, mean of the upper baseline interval 18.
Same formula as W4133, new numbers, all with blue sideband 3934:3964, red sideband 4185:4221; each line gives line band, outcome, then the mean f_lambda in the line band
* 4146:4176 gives -0.10 mag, 18.1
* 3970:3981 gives -0.13 mag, 10.2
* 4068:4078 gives -0.21 mag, 15.7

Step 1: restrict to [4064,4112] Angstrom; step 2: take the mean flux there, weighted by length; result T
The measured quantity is 18.5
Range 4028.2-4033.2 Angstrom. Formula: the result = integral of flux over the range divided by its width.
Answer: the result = 13.9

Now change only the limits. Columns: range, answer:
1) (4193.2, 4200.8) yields 16.7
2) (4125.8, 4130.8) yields 19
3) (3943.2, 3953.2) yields 9.01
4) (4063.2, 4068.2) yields 14.1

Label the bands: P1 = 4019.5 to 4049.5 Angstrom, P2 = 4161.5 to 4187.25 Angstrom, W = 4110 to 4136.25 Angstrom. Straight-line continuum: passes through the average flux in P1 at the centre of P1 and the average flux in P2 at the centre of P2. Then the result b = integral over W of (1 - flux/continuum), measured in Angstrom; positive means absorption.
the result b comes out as -2.2 Angstrom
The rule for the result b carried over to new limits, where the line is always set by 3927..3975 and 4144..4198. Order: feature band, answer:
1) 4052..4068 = -4.0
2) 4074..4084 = -3.6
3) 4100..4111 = -3.2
